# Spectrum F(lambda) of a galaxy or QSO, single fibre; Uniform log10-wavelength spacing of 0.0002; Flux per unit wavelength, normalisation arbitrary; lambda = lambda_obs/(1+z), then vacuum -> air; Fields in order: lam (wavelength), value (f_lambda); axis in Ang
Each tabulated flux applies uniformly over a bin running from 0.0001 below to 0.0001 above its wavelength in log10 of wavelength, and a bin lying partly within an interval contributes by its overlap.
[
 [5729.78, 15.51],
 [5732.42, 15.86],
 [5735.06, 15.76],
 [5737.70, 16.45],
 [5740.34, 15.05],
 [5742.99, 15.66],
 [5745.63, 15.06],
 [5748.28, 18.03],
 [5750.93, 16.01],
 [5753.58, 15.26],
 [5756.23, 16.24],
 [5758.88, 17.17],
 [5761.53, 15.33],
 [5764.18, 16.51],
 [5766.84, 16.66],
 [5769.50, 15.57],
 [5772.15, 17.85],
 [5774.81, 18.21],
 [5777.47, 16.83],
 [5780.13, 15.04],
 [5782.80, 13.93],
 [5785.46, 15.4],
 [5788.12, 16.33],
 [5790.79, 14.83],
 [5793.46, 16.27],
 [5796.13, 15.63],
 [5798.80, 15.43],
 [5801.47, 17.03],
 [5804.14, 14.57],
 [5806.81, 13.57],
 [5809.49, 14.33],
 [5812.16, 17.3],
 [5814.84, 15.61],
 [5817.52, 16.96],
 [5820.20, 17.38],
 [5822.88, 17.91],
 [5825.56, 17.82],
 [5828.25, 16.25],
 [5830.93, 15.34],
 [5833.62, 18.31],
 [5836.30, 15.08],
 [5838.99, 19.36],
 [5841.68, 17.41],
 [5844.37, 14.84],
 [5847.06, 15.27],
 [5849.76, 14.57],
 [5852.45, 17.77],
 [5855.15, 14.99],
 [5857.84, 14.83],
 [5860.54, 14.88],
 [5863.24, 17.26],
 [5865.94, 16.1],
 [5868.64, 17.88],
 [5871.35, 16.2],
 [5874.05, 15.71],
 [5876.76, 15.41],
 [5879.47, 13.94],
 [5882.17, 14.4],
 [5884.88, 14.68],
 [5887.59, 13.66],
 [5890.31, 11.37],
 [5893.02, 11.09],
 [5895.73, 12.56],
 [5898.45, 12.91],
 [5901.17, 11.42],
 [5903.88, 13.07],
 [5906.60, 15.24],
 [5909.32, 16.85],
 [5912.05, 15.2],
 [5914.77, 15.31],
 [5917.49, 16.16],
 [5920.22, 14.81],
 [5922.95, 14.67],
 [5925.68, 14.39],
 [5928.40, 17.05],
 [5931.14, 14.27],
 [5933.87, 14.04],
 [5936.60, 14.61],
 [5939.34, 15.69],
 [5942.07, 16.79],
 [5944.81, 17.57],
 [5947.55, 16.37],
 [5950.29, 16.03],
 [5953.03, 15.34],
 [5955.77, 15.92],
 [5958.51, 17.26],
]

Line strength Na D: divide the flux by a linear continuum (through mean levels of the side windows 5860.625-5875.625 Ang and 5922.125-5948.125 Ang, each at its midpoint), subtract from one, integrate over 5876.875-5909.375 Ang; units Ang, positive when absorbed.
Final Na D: 5.5 Ang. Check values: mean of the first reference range 16.5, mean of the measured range 13.4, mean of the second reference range 15.5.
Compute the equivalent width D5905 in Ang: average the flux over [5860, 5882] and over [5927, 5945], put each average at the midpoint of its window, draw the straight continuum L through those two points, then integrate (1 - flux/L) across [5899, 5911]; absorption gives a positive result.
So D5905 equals 1.3 Ang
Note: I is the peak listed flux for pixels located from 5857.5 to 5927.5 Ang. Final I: 17.88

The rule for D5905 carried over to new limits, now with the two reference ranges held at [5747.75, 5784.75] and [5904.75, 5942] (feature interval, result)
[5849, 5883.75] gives -0.1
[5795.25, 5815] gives 0.8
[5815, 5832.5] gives -1.1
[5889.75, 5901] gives 2.5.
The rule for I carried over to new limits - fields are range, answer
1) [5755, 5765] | 17.17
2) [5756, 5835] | 18.31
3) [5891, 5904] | 13.07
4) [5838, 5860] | 19.36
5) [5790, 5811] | 17.03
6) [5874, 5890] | 15.71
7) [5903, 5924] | 16.85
